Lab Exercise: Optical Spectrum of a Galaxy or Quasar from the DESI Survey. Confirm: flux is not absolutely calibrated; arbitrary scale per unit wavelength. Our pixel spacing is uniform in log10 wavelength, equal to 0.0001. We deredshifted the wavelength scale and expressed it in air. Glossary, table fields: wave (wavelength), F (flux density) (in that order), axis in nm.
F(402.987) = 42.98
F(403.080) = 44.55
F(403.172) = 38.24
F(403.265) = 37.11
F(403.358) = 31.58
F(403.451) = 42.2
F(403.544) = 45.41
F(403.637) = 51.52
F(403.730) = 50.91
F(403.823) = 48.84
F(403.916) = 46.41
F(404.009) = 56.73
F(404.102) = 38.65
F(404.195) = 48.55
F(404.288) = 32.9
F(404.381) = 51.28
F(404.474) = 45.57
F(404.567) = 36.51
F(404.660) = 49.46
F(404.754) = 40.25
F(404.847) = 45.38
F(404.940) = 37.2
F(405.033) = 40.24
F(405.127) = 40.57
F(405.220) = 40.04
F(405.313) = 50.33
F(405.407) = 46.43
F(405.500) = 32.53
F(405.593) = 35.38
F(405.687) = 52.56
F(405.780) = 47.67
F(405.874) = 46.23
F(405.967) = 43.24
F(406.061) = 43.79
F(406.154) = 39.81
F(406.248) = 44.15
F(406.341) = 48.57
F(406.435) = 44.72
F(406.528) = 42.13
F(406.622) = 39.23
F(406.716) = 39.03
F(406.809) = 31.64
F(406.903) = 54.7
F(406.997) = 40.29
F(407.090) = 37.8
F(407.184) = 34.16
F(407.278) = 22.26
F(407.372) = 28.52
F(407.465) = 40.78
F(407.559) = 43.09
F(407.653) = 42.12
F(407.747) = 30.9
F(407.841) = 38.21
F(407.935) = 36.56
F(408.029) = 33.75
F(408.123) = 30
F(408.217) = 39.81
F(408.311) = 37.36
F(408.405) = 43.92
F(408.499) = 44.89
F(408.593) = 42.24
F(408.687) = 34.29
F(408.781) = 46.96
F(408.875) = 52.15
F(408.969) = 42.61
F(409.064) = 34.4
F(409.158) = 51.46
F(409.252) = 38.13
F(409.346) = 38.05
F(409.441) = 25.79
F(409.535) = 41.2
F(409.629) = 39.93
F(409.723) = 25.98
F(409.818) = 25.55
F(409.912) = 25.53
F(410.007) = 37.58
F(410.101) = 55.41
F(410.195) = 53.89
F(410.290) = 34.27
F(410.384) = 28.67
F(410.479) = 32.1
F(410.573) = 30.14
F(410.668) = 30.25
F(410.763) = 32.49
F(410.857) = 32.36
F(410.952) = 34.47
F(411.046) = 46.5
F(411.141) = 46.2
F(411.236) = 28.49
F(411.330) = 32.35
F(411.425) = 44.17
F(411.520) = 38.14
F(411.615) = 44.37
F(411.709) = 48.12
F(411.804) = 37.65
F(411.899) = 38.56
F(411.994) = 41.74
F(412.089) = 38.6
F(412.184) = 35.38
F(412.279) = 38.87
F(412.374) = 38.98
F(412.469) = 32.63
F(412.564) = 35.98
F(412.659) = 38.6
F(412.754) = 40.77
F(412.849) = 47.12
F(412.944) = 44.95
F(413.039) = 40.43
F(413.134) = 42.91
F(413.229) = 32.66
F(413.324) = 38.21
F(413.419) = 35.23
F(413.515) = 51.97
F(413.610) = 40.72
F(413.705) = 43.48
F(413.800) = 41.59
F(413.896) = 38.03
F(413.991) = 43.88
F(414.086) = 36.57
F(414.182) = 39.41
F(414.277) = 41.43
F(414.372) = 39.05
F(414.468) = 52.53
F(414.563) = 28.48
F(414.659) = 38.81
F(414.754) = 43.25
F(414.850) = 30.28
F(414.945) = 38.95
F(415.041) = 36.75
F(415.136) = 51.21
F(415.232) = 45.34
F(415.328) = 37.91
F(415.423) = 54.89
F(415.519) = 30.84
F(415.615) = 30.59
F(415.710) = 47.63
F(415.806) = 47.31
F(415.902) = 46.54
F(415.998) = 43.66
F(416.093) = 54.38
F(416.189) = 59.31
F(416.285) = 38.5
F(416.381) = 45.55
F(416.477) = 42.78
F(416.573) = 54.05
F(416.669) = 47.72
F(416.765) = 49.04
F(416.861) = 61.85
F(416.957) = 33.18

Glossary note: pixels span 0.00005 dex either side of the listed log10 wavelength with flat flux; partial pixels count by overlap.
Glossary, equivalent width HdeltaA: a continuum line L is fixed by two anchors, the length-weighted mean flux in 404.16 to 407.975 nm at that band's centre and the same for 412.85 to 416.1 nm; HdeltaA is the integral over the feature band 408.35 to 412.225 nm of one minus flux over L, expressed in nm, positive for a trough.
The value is 0.26 nm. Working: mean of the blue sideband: 41.1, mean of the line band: 38.4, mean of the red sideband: 41.4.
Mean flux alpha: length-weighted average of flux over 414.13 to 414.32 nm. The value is 40.3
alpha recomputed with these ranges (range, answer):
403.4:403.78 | 47.3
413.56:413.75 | 42.3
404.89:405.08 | 38.9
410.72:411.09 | 36.5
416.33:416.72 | 47.4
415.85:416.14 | 48.2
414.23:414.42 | 40.3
